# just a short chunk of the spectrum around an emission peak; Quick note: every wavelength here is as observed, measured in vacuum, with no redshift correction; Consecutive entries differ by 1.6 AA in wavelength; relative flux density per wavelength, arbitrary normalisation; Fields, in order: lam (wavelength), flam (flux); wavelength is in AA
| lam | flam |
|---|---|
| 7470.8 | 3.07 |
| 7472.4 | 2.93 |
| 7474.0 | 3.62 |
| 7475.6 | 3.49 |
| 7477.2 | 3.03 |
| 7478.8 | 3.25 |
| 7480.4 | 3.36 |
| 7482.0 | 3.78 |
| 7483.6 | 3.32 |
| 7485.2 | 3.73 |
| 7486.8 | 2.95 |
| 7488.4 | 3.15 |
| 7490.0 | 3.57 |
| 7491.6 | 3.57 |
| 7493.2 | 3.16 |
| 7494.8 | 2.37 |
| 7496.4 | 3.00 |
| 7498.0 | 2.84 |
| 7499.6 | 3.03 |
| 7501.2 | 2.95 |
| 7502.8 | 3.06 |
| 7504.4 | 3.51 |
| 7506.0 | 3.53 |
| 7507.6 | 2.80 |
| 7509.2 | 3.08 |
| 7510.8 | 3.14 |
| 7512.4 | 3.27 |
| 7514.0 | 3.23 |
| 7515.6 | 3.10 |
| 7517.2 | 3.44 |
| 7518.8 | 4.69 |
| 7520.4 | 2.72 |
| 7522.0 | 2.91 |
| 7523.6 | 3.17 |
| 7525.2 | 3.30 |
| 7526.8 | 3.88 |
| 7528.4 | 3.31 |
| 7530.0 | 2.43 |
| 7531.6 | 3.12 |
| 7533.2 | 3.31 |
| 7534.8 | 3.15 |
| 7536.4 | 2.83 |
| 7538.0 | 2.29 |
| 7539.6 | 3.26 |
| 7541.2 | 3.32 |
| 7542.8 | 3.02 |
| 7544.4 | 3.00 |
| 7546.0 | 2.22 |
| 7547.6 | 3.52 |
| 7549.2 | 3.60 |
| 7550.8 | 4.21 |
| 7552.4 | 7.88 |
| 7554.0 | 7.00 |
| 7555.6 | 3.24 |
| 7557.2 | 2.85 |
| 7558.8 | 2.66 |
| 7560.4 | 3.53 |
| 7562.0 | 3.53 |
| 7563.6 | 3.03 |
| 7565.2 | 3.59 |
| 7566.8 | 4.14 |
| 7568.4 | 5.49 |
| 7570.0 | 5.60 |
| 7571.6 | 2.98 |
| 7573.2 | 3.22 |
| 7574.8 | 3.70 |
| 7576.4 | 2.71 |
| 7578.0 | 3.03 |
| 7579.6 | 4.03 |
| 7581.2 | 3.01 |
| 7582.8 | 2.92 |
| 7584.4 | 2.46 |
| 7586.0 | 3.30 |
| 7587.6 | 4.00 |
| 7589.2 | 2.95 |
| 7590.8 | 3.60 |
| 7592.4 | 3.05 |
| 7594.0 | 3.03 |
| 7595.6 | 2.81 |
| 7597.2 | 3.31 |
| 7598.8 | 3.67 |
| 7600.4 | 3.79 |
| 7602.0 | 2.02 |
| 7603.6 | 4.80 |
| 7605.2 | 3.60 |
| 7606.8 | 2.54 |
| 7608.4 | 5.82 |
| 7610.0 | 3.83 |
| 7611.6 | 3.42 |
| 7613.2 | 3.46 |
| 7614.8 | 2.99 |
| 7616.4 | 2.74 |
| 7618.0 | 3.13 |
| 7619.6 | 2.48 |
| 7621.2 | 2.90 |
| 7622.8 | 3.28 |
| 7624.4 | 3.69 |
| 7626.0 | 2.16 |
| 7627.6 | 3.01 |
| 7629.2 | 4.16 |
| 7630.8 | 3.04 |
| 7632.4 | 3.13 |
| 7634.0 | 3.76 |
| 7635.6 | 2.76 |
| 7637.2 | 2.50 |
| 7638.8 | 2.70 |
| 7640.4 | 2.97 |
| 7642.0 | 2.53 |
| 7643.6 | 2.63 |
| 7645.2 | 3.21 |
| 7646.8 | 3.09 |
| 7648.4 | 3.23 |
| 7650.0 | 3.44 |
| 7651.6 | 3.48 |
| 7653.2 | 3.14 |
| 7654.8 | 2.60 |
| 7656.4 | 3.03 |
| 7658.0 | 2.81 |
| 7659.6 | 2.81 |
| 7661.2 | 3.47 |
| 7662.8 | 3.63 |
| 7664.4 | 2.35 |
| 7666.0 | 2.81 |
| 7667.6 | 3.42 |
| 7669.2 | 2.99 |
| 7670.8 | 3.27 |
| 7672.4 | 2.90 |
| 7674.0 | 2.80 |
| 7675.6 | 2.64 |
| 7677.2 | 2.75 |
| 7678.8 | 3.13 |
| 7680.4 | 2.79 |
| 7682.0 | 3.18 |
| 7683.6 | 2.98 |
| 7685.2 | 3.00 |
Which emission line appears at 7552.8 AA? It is [S II]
